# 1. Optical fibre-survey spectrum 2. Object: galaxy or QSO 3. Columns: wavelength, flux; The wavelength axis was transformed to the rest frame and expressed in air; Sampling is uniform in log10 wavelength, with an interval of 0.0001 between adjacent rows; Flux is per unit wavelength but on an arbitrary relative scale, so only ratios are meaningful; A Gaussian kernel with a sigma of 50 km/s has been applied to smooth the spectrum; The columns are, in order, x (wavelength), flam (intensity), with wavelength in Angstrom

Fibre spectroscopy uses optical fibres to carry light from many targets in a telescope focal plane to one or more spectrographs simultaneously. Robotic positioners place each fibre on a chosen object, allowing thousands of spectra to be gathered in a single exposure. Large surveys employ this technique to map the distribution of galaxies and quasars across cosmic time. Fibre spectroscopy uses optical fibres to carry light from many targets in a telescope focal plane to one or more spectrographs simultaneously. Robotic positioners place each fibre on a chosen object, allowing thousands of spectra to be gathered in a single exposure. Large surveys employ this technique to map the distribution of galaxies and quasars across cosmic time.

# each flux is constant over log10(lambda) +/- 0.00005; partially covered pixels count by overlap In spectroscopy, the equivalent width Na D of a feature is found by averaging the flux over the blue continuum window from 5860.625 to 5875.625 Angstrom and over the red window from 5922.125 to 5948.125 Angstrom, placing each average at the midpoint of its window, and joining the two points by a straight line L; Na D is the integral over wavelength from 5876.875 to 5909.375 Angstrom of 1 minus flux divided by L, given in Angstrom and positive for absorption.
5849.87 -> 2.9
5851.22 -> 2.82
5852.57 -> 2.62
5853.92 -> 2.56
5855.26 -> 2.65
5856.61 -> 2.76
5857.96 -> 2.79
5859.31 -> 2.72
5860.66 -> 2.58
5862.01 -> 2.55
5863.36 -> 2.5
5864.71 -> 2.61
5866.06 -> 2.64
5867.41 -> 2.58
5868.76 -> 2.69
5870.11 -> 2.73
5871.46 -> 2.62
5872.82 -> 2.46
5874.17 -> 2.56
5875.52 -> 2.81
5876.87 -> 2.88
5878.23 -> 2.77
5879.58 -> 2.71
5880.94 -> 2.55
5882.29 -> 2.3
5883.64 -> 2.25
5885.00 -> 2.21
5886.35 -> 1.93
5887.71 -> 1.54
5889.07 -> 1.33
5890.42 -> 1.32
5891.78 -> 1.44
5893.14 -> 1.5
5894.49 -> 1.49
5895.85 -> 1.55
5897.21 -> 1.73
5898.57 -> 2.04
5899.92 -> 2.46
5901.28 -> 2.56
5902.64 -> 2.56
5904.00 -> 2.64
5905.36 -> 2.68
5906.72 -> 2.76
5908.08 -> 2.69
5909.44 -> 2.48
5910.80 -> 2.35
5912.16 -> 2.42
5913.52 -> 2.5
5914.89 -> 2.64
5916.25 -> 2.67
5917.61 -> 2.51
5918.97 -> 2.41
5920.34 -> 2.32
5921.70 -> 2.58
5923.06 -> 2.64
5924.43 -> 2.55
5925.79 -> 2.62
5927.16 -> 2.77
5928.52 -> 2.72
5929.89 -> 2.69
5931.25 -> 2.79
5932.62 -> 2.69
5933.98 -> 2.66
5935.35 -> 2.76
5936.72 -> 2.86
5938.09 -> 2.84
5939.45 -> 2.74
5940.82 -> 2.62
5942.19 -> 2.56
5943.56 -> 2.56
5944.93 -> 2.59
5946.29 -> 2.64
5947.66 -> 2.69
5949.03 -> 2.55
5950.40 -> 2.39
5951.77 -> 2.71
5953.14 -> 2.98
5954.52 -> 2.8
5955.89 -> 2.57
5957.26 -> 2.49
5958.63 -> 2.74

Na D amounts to 5.94 Angstrom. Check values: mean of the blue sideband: 2.61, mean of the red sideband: 2.68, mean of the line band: 2.15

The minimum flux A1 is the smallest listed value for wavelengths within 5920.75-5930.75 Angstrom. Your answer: 2.55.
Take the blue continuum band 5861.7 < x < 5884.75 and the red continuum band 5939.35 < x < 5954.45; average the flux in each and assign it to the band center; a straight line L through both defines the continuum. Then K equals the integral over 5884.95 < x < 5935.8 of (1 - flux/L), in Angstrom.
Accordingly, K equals 5.78 Angstrom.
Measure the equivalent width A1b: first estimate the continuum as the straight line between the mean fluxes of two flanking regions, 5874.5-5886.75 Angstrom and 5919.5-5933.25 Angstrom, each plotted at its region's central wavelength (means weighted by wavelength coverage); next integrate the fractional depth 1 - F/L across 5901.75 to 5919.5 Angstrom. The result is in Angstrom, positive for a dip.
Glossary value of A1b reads 0.2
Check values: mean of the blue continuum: 2.51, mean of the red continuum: 2.63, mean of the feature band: 2.56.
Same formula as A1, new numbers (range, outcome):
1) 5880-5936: 1.32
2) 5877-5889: 1.54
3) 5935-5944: 2.56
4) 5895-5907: 1.55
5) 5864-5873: 2.46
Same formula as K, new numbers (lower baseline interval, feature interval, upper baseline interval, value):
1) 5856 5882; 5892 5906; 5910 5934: 2.8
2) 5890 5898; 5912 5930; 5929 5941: -2.0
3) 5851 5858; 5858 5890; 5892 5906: -0.3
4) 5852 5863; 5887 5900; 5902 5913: 5.0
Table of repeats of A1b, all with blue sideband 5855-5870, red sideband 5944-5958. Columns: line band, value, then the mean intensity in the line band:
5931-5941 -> -0.4 Angstrom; 2.75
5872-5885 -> 0.4 Angstrom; 2.57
